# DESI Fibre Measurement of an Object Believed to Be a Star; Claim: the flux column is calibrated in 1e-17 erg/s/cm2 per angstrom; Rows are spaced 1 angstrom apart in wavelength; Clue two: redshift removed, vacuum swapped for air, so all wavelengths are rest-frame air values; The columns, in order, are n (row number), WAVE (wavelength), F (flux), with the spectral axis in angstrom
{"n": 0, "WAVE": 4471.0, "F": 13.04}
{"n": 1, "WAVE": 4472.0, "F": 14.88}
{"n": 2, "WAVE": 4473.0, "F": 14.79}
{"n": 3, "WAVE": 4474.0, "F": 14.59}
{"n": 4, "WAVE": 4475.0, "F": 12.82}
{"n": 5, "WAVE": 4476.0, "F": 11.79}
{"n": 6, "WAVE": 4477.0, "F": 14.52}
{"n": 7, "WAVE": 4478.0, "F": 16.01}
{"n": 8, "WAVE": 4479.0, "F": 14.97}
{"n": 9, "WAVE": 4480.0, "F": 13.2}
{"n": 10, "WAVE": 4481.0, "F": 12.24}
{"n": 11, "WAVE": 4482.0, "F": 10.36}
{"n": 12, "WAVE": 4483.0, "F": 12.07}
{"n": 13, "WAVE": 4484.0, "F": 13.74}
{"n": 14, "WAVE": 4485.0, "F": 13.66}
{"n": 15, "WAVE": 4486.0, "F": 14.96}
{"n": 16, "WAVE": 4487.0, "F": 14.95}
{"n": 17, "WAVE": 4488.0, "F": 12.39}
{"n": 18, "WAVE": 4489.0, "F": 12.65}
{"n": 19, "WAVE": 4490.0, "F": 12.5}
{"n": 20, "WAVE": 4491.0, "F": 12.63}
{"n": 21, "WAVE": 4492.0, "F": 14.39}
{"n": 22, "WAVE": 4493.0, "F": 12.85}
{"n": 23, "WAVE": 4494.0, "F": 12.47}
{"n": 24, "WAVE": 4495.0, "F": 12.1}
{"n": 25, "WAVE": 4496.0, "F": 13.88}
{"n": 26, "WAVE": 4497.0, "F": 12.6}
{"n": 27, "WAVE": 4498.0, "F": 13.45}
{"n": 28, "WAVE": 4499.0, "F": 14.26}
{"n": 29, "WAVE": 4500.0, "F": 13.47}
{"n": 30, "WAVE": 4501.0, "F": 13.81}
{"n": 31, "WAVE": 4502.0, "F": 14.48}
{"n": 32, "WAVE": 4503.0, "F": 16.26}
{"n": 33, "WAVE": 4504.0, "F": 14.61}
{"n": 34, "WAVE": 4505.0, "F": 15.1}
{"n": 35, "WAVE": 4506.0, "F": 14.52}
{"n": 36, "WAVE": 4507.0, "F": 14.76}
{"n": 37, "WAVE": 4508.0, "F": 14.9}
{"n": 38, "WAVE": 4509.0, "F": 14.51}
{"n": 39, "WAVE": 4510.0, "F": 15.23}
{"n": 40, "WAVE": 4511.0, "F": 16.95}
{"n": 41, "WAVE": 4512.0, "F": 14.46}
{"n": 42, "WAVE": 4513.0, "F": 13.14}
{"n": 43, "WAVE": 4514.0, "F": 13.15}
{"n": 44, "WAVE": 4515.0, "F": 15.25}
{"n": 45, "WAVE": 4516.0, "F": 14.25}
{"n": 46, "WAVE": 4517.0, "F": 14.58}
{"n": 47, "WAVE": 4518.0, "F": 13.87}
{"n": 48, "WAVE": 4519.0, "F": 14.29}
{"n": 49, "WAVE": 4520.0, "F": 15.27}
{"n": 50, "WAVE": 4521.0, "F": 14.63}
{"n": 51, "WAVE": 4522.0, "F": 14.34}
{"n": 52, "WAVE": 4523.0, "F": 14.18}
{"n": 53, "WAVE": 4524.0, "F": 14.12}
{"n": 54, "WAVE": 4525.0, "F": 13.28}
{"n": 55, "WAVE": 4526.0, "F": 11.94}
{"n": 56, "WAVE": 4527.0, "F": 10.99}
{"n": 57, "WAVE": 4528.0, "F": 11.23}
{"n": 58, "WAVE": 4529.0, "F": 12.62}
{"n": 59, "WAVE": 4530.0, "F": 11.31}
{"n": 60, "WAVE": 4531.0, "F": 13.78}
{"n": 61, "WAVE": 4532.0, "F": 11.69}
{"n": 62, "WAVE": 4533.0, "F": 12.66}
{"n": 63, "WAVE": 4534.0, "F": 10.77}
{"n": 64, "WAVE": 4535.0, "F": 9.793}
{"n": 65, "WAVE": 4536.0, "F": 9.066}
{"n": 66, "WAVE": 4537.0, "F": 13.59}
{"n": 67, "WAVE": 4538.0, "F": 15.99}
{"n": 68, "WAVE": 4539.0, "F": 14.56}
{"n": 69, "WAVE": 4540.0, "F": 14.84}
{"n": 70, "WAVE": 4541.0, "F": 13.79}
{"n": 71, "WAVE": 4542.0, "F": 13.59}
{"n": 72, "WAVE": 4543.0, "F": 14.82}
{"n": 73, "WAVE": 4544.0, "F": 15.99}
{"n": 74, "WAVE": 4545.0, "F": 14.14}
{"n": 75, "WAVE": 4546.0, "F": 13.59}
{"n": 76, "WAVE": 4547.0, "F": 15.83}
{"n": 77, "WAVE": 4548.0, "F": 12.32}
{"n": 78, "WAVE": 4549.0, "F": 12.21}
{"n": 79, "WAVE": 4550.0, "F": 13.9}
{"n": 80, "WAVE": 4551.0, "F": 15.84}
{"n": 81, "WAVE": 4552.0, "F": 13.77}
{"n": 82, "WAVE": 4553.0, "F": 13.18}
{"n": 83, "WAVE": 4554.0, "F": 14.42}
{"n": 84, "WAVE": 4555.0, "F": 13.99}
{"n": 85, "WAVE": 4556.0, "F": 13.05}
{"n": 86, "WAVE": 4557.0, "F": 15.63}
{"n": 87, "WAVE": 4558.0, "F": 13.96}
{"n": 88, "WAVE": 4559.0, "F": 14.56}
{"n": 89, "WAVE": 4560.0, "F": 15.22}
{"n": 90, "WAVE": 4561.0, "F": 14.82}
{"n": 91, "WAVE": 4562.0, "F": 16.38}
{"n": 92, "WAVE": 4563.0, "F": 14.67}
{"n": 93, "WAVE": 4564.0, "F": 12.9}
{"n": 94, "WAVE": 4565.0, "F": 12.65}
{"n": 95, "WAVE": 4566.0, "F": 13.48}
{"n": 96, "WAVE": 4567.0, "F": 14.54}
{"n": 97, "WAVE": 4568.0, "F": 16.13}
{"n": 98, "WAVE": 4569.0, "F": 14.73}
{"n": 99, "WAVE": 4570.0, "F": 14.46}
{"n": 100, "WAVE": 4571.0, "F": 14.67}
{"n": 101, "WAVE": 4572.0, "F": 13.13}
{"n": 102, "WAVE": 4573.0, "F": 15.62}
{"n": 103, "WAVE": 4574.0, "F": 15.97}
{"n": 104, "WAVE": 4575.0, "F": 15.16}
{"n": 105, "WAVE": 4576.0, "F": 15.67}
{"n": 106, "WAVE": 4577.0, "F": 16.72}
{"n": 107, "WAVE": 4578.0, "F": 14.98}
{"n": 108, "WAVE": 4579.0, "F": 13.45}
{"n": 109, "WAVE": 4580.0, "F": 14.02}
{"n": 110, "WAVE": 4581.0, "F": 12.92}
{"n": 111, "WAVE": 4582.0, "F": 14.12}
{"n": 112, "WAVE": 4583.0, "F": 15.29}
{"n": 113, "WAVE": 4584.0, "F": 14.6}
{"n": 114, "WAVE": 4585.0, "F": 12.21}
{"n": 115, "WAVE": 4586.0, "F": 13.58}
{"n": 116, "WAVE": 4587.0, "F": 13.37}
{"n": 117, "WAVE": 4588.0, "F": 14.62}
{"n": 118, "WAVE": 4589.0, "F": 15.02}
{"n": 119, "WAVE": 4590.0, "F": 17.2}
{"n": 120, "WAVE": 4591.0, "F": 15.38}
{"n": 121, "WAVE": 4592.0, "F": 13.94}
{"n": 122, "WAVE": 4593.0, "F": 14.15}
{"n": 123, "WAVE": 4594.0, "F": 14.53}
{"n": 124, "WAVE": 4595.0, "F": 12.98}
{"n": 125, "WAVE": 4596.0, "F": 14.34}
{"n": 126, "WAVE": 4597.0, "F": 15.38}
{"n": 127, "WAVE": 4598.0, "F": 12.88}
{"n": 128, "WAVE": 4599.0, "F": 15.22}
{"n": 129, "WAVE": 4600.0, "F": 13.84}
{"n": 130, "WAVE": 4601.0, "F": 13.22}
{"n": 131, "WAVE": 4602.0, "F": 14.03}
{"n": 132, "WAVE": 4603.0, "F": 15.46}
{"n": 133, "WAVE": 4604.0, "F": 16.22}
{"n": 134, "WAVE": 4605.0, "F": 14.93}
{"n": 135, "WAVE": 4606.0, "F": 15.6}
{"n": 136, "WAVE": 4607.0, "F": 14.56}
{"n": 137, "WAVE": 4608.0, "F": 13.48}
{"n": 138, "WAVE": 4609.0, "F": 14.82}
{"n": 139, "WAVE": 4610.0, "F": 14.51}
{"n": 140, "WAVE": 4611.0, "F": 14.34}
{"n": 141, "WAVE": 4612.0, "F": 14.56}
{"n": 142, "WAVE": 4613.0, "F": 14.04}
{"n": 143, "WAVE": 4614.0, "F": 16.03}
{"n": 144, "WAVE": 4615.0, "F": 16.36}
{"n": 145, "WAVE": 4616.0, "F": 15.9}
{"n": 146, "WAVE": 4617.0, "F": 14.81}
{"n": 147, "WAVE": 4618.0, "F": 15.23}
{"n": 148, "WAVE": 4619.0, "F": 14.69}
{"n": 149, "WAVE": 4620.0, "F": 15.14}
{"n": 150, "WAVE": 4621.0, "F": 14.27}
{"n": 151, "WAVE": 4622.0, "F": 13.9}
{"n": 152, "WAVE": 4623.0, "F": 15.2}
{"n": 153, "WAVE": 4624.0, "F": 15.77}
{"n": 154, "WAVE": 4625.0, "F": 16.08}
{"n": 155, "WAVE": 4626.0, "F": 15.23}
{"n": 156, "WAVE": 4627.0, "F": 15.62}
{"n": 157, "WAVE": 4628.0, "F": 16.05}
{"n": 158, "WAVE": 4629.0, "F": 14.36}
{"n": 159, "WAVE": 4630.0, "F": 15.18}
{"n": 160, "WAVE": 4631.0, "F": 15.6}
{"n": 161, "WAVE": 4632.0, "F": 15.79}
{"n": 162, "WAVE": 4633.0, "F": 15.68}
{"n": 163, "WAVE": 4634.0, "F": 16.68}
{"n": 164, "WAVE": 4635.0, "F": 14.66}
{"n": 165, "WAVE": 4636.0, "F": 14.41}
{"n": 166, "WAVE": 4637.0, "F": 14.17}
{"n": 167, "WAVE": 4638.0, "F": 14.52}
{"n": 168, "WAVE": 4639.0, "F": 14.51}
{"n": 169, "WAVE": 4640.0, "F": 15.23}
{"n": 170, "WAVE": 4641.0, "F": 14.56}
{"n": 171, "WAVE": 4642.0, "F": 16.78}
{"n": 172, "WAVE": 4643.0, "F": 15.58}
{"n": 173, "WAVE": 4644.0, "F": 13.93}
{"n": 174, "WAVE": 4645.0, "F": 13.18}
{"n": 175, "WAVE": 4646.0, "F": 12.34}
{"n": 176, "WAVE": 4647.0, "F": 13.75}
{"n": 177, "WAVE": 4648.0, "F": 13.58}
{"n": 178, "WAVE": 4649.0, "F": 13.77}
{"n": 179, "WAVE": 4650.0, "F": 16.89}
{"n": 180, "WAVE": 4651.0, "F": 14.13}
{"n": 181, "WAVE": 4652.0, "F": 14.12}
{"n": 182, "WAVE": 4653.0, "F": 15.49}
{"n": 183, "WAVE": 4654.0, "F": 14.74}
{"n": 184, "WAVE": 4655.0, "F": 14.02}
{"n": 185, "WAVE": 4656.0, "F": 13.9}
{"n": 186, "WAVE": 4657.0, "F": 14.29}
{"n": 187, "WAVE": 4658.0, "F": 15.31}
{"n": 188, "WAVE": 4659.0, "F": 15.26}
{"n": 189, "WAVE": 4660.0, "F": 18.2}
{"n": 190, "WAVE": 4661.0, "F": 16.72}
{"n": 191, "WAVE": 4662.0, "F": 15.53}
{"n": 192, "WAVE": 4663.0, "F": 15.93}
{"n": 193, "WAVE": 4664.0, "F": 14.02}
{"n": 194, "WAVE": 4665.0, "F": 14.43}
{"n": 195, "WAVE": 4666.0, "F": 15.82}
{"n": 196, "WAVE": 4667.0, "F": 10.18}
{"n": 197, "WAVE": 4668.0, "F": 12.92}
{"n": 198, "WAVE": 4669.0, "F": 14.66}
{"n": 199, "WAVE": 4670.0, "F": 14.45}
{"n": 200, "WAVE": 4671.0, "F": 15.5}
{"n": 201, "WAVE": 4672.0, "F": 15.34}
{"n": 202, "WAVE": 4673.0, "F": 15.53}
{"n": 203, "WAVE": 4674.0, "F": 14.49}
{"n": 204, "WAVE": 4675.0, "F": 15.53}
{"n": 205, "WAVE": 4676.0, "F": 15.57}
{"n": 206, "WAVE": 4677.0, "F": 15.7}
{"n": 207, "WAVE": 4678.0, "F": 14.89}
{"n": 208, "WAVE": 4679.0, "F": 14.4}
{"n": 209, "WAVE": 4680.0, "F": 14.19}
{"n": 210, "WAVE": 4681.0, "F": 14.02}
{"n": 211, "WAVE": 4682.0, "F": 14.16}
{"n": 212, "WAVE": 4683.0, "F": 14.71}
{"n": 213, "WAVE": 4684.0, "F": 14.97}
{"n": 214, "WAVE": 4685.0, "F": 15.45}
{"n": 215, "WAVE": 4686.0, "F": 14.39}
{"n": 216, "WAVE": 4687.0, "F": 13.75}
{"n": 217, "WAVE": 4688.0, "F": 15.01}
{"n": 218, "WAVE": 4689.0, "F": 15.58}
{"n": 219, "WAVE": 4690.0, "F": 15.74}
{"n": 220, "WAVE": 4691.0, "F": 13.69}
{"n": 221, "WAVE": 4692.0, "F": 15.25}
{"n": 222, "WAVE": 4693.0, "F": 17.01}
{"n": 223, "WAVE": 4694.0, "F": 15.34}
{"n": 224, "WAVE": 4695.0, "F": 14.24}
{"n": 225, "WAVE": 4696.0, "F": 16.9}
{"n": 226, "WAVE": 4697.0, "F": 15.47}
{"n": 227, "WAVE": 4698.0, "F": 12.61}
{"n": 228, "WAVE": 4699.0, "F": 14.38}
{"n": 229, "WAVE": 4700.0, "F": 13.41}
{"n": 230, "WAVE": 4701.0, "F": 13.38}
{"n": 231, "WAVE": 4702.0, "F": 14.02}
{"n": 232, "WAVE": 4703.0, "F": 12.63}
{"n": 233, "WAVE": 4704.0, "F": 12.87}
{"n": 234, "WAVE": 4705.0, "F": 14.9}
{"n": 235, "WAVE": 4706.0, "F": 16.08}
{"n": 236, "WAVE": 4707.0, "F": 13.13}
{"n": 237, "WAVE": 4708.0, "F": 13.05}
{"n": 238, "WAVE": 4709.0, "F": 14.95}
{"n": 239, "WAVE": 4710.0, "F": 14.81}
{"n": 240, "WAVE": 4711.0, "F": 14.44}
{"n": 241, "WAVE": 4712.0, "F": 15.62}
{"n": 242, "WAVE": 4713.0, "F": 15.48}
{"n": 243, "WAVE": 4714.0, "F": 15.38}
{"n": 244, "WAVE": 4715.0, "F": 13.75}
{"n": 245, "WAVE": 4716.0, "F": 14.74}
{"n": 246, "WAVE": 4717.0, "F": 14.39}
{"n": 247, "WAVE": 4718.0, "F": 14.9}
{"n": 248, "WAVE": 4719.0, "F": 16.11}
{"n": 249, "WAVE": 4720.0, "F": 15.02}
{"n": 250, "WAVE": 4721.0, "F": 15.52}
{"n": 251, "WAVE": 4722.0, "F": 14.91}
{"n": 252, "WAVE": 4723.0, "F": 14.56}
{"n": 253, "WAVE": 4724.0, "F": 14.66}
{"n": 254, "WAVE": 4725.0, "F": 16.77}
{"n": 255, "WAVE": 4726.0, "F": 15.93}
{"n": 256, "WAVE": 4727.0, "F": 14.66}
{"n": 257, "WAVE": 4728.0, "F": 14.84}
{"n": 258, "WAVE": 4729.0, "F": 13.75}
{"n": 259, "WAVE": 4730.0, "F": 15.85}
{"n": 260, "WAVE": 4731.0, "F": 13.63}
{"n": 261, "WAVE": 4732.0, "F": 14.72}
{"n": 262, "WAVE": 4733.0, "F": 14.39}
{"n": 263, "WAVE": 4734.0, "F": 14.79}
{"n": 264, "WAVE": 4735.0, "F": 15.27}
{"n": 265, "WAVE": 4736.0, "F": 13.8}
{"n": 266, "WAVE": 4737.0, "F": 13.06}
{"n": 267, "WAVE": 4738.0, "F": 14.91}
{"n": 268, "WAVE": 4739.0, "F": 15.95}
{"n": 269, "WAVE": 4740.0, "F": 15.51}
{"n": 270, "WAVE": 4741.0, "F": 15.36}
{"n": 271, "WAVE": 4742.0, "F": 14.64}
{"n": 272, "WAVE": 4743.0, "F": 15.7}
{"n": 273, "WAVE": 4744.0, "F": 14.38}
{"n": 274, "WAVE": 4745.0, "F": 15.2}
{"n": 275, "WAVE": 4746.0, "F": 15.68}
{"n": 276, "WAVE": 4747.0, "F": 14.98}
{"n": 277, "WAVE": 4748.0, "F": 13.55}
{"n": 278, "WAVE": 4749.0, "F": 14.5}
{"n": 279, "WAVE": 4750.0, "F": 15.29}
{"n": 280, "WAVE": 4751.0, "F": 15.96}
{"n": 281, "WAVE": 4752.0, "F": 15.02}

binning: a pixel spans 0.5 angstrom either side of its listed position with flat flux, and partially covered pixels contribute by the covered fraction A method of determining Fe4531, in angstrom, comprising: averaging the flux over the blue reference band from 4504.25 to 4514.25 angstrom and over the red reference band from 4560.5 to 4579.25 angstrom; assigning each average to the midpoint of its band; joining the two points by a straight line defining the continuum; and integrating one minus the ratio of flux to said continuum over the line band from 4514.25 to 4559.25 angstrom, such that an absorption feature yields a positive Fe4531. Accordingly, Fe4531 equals 3.5 angstrom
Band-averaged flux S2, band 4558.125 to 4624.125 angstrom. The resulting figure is 14.6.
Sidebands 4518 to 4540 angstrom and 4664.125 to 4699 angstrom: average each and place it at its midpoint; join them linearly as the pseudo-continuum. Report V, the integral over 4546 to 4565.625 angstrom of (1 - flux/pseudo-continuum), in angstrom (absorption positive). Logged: -1.3 angstrom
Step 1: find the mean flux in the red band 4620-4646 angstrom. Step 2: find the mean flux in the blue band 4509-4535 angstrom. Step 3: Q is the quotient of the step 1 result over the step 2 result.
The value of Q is 1.1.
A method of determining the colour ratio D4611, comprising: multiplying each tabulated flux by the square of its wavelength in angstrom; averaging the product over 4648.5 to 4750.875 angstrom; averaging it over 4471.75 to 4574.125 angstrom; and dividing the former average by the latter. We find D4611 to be 1.15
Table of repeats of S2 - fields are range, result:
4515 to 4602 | 14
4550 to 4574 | 14.4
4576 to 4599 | 14.4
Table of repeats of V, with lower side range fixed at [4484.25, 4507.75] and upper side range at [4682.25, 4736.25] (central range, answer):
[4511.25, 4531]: 0.5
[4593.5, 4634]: -1.7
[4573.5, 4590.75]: -0.6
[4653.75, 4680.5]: -0.6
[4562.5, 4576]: -0.4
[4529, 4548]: 0.9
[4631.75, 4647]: -0.3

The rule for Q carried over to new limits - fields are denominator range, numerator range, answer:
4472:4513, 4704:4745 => 1.07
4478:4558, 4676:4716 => 1.07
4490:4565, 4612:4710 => 1.07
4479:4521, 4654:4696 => 1.07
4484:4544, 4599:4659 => 1.09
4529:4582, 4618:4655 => 1.06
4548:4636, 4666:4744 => 1.00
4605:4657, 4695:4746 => 0.99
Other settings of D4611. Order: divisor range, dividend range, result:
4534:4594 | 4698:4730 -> 1.09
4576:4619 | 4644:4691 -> 1.04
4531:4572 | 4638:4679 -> 1.11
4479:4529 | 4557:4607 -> 1.10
